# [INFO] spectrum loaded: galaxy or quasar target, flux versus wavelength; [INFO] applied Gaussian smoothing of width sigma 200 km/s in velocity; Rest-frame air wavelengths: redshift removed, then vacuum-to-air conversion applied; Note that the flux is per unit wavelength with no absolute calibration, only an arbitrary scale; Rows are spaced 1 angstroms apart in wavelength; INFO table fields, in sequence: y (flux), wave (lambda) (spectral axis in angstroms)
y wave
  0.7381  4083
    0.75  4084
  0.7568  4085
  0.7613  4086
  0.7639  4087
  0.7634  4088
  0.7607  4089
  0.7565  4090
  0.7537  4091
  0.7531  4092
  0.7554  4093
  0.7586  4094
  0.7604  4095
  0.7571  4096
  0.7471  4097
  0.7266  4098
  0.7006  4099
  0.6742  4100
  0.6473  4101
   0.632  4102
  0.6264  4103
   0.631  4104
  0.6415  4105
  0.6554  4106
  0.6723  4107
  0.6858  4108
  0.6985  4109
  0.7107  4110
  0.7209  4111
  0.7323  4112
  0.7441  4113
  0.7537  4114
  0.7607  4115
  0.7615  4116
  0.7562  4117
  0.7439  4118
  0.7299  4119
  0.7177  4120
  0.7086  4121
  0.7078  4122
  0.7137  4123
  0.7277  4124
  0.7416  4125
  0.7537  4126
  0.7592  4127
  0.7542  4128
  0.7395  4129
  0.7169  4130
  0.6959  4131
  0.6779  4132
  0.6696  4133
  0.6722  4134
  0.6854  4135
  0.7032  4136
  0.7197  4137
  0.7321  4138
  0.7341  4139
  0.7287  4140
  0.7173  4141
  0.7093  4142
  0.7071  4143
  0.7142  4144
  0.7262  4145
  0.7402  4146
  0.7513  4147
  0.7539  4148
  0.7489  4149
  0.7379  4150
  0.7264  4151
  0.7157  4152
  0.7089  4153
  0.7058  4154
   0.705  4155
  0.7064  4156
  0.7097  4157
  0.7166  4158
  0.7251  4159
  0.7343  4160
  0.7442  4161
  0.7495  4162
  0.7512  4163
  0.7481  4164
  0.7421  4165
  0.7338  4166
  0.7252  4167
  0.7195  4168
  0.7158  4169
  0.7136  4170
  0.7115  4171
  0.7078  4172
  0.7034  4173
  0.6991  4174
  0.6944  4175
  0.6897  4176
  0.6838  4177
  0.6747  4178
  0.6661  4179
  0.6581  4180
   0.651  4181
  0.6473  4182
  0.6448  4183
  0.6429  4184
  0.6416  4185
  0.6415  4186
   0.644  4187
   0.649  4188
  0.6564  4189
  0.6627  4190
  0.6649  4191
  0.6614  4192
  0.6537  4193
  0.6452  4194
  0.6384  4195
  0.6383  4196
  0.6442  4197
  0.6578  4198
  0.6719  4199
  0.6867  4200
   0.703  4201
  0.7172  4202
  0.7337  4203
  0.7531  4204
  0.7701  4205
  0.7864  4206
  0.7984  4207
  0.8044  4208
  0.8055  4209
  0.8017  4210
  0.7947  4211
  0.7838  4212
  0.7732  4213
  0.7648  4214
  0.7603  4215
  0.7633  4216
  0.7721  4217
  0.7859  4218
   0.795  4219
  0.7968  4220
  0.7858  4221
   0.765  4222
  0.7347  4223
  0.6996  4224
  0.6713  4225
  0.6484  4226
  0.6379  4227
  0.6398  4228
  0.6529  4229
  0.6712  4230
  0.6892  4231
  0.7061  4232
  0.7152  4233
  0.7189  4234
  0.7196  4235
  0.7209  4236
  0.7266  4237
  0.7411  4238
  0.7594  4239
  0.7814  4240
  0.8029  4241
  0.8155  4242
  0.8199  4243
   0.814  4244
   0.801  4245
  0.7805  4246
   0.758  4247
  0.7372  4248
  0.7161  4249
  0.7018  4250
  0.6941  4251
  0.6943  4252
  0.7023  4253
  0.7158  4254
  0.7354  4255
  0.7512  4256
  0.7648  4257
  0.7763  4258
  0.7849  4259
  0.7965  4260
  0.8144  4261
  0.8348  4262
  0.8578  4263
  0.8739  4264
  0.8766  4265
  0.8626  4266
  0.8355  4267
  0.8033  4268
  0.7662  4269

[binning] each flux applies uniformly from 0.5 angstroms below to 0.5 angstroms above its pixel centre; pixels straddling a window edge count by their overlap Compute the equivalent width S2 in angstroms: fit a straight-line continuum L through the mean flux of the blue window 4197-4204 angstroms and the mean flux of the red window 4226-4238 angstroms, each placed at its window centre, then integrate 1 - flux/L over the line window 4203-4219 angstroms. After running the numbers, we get -2.0 angstroms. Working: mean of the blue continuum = 0.696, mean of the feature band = 0.78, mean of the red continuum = 0.691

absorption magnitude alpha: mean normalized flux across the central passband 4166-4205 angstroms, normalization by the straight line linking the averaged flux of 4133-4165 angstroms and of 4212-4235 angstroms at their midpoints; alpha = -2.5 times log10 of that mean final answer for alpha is 0.07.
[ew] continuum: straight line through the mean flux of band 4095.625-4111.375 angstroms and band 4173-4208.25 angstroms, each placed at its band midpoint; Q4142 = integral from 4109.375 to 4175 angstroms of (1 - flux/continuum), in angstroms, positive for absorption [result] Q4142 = -4.1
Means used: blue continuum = 0.682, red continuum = 0.682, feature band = 0.724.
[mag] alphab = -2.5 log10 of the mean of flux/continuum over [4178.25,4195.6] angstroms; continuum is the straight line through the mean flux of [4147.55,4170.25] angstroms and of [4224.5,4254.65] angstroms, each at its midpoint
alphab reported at 0.12 mag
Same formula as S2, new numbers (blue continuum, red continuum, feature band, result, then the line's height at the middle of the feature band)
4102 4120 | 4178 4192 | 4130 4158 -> -1.36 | 0.682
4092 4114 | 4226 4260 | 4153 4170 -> -0.26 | 0.715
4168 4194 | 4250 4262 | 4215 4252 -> -0.54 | 0.726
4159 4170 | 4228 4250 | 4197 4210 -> -0.01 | 0.738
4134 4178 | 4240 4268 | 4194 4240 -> 1.83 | 0.759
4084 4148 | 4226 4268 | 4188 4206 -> 1.46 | 0.742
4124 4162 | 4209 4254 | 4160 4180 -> 0.39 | 0.728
